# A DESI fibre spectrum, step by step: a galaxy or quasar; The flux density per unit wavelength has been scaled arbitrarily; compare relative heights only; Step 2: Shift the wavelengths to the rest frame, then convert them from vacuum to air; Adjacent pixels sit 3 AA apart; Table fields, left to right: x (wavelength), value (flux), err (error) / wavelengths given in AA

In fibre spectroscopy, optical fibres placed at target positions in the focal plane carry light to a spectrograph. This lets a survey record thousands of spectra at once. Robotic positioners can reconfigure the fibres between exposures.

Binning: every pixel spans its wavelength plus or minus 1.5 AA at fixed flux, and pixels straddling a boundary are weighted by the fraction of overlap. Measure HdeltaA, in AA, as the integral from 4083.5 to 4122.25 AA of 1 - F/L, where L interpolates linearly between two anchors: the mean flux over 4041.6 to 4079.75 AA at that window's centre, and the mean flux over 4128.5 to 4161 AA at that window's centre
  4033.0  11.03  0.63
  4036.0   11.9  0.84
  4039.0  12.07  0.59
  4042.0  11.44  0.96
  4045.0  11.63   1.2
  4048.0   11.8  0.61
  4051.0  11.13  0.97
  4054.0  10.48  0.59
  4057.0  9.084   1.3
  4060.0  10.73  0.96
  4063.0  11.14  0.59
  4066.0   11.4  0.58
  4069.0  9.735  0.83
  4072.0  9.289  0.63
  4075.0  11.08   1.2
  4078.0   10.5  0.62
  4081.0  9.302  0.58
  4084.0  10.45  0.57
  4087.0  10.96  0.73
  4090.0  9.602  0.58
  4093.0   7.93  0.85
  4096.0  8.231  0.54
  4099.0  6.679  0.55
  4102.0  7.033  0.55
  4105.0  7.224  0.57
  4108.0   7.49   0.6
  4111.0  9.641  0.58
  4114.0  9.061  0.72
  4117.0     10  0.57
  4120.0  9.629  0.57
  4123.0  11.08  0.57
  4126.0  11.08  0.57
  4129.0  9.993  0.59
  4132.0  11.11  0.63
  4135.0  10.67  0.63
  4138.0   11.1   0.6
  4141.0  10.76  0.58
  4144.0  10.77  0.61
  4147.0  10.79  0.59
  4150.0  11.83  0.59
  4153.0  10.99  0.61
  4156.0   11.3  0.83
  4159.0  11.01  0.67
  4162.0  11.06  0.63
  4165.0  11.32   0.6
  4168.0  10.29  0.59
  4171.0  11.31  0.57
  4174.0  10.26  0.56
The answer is 7.4 AA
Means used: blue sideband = 10.7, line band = 8.77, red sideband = 11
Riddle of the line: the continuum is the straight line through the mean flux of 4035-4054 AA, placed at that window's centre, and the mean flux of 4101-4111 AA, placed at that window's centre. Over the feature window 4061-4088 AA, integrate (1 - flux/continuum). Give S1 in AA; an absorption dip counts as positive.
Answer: -2.3 AA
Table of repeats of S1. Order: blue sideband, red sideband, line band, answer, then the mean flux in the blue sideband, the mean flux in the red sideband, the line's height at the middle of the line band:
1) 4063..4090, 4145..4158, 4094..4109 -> 4.63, 10.3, 11.2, 10.6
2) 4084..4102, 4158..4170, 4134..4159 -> -1.57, 8.69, 10.9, 10.4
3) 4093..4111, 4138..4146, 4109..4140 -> -2.99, 7.57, 10.8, 9.41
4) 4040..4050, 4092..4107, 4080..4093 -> -2.25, 11.6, 7.4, 8.41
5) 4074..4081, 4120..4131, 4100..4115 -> 3.60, 10.5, 10.6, 10.5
